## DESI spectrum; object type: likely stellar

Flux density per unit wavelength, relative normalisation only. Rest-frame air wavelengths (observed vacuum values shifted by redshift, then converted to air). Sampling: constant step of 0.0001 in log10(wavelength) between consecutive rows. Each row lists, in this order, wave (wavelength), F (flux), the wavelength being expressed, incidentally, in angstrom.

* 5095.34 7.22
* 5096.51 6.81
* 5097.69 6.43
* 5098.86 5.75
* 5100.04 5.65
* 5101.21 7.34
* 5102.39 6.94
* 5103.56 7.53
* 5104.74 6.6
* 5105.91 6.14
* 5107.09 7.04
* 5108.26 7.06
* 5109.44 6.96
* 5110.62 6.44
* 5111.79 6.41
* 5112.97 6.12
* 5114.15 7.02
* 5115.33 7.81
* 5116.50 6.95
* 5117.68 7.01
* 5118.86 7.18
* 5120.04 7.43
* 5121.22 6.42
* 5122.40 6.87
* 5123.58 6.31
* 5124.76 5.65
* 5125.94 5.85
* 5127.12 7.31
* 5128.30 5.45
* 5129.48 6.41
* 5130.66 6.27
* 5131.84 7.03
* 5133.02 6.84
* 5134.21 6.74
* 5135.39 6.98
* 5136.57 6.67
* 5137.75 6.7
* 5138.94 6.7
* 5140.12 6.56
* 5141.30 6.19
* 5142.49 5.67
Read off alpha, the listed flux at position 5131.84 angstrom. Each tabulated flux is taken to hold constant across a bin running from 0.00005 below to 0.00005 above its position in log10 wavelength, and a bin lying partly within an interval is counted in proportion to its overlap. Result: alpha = 7.03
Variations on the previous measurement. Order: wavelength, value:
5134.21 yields 6.74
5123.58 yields 6.31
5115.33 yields 7.81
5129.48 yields 6.41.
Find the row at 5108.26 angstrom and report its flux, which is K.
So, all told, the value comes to 7.06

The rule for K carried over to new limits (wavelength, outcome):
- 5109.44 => 6.96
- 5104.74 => 6.6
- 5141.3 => 6.19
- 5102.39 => 6.94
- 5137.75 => 6.7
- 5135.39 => 6.98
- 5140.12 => 6.56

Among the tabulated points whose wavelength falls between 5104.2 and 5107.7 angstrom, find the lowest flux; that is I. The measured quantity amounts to 6.14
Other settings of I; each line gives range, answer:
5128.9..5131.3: 6.27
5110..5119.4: 6.12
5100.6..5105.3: 6.6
